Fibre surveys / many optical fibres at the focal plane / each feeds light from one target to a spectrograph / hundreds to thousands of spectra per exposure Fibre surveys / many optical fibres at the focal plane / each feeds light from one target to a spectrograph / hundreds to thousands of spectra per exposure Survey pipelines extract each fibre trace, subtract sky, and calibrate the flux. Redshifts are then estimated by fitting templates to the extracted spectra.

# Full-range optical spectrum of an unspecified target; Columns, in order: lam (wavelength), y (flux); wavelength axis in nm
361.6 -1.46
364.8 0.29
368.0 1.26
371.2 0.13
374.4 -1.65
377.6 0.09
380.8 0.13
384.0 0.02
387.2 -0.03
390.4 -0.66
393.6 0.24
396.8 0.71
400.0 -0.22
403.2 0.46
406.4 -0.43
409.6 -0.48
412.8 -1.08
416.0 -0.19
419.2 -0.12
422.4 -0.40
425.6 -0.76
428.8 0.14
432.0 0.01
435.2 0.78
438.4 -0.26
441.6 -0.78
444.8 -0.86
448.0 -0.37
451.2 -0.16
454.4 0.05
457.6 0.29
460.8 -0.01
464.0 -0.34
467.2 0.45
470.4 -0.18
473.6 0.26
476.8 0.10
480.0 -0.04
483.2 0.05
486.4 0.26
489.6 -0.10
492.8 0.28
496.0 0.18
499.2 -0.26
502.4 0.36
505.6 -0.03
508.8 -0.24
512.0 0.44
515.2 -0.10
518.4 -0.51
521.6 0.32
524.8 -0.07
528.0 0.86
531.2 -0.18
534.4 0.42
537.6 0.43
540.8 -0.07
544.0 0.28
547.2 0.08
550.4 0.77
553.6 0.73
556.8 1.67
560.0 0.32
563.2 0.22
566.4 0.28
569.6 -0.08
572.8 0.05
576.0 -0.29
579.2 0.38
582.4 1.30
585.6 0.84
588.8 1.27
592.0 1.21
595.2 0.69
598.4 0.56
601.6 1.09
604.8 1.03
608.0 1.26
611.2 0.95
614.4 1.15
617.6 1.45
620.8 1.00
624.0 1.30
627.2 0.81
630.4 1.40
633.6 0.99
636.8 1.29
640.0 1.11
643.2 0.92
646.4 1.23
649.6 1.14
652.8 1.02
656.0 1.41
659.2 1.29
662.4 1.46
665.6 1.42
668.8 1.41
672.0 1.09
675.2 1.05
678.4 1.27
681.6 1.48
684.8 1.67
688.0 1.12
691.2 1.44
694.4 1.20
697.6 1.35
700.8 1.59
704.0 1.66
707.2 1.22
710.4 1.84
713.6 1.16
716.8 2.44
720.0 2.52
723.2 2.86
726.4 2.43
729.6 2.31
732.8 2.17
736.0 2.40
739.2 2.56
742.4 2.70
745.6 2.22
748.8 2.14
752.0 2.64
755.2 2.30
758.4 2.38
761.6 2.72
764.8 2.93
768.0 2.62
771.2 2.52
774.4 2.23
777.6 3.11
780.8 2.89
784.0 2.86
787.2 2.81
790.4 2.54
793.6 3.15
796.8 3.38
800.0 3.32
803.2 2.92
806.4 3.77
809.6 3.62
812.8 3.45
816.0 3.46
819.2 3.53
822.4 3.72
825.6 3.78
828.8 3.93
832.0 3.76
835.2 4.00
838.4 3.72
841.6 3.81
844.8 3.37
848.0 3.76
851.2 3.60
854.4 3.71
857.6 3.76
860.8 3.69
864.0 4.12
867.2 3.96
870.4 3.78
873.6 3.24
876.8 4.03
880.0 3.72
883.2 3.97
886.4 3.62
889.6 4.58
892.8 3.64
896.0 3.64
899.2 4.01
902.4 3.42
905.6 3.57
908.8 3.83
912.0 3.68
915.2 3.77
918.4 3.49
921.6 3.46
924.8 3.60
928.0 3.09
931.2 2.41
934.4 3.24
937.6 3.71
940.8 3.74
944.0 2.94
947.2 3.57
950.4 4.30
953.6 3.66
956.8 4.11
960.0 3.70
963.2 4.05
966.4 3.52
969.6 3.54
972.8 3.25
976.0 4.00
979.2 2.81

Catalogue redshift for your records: 0.796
